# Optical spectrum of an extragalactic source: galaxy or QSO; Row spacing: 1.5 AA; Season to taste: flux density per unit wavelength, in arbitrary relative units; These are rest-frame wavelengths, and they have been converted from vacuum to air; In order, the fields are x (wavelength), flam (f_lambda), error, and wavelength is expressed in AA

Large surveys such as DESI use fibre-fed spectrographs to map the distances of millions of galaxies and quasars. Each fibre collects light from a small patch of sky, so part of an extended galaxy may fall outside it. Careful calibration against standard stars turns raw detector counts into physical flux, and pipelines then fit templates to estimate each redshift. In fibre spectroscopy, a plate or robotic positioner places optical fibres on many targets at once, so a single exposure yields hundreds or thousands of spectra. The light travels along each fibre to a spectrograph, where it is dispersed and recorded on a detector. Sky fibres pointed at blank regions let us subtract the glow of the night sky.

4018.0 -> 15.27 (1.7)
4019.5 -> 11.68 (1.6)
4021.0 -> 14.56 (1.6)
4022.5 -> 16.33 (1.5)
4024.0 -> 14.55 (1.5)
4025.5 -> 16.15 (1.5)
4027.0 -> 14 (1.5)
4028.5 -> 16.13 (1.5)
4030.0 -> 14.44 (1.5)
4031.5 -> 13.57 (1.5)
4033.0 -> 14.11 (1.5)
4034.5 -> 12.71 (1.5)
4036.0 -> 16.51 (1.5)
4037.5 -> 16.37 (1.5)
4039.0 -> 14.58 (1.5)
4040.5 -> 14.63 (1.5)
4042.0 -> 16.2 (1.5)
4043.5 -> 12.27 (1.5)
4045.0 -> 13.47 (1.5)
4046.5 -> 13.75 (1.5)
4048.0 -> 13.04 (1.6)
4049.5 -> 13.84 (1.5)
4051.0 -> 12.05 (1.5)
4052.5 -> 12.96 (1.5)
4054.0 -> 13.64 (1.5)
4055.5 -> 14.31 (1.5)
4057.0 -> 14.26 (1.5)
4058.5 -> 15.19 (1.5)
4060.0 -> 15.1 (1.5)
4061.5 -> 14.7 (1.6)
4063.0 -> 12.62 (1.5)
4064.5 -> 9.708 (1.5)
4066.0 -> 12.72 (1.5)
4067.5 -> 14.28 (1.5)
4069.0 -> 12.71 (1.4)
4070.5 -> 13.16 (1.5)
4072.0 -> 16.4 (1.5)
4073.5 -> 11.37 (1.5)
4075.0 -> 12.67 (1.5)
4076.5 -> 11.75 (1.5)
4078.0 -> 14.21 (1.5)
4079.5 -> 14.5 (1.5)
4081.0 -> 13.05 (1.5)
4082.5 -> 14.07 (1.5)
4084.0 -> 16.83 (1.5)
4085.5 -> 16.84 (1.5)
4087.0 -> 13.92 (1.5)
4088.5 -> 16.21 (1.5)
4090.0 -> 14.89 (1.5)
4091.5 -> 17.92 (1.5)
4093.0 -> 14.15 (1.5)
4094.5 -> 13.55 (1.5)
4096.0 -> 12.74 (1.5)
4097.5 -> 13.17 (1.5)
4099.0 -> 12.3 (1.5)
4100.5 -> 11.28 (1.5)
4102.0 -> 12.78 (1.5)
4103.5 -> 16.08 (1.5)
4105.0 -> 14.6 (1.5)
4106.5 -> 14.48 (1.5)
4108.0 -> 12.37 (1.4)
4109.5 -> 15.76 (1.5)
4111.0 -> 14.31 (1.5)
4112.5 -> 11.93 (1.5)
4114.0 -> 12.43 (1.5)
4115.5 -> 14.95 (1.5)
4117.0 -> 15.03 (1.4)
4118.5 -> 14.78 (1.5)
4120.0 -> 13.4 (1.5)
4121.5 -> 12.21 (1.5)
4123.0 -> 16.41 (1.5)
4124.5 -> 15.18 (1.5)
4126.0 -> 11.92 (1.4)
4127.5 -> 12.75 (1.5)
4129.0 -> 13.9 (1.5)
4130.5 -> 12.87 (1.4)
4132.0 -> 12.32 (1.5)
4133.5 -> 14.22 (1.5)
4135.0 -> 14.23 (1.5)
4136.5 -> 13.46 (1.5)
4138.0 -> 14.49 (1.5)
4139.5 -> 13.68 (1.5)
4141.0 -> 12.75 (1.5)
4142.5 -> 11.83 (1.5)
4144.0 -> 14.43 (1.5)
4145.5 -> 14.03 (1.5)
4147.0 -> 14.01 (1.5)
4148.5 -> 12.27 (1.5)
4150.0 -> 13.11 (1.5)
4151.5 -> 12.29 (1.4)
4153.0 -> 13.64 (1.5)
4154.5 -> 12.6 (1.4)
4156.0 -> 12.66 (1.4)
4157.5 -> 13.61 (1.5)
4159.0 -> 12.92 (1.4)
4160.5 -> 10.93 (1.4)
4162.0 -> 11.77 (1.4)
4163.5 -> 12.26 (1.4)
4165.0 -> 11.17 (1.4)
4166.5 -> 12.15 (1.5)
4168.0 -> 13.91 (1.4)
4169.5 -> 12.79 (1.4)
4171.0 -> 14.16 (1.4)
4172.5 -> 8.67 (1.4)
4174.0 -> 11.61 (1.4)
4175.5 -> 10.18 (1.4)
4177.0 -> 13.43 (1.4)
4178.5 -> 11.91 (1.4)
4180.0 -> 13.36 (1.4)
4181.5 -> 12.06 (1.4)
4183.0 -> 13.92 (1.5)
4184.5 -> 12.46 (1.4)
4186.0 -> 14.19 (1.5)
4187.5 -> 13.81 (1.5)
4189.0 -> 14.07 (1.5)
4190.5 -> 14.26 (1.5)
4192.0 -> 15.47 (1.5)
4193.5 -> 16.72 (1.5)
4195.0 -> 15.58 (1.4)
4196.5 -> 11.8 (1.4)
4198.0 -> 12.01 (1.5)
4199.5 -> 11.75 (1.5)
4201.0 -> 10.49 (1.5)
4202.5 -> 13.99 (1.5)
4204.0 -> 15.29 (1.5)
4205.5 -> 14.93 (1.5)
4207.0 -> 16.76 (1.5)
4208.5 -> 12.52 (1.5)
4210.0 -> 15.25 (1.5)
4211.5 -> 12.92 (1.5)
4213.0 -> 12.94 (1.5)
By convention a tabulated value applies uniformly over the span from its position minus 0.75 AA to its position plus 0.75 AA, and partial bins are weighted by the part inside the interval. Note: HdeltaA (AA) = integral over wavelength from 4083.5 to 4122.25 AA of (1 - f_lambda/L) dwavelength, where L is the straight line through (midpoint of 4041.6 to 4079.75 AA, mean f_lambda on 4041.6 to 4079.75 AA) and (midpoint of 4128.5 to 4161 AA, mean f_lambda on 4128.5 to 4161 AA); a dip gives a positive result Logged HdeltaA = -2.4 AA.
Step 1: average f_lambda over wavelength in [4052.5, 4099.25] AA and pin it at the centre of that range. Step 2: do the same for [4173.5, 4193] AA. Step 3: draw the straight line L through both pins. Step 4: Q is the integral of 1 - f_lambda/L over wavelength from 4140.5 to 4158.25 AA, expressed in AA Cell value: 0.4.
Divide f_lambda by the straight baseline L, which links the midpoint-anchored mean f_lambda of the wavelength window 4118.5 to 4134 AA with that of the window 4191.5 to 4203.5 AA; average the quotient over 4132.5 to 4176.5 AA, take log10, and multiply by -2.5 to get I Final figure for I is 0.06 mag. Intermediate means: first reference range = 13.6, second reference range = 13.5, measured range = 12.8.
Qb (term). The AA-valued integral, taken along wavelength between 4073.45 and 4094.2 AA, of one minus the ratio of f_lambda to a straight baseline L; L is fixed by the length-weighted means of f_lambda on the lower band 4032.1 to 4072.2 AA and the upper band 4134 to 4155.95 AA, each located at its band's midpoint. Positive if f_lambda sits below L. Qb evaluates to -1.3 AA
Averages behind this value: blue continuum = 13.9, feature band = 14.5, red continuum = 13.3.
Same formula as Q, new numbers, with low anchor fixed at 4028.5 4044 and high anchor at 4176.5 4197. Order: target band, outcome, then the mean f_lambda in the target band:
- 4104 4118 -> 0.2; 14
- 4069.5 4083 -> 0.9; 13.4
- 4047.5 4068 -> 1.5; 13.5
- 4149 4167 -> 2.0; 12.4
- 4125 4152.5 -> 1.6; 13.3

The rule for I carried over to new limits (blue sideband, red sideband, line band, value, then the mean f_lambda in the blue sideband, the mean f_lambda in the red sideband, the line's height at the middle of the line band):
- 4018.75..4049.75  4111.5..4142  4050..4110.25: 0.01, 14.4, 13.6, 14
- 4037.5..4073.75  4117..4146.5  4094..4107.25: 0.02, 13.7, 13.7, 13.7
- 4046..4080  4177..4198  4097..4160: 0.01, 13.4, 13.7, 13.6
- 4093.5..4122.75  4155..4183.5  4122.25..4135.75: -0.05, 13.6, 12.3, 13.2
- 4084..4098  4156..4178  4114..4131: -0.01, 15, 12.1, 13.8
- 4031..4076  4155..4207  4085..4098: -0.10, 13.8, 13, 13.5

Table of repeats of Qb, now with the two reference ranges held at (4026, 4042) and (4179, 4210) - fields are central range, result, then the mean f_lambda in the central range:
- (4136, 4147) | 0.4 AA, 13.6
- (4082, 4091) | -0.7 AA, 15.6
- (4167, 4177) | 1.4 AA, 12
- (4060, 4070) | 1.1 AA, 13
